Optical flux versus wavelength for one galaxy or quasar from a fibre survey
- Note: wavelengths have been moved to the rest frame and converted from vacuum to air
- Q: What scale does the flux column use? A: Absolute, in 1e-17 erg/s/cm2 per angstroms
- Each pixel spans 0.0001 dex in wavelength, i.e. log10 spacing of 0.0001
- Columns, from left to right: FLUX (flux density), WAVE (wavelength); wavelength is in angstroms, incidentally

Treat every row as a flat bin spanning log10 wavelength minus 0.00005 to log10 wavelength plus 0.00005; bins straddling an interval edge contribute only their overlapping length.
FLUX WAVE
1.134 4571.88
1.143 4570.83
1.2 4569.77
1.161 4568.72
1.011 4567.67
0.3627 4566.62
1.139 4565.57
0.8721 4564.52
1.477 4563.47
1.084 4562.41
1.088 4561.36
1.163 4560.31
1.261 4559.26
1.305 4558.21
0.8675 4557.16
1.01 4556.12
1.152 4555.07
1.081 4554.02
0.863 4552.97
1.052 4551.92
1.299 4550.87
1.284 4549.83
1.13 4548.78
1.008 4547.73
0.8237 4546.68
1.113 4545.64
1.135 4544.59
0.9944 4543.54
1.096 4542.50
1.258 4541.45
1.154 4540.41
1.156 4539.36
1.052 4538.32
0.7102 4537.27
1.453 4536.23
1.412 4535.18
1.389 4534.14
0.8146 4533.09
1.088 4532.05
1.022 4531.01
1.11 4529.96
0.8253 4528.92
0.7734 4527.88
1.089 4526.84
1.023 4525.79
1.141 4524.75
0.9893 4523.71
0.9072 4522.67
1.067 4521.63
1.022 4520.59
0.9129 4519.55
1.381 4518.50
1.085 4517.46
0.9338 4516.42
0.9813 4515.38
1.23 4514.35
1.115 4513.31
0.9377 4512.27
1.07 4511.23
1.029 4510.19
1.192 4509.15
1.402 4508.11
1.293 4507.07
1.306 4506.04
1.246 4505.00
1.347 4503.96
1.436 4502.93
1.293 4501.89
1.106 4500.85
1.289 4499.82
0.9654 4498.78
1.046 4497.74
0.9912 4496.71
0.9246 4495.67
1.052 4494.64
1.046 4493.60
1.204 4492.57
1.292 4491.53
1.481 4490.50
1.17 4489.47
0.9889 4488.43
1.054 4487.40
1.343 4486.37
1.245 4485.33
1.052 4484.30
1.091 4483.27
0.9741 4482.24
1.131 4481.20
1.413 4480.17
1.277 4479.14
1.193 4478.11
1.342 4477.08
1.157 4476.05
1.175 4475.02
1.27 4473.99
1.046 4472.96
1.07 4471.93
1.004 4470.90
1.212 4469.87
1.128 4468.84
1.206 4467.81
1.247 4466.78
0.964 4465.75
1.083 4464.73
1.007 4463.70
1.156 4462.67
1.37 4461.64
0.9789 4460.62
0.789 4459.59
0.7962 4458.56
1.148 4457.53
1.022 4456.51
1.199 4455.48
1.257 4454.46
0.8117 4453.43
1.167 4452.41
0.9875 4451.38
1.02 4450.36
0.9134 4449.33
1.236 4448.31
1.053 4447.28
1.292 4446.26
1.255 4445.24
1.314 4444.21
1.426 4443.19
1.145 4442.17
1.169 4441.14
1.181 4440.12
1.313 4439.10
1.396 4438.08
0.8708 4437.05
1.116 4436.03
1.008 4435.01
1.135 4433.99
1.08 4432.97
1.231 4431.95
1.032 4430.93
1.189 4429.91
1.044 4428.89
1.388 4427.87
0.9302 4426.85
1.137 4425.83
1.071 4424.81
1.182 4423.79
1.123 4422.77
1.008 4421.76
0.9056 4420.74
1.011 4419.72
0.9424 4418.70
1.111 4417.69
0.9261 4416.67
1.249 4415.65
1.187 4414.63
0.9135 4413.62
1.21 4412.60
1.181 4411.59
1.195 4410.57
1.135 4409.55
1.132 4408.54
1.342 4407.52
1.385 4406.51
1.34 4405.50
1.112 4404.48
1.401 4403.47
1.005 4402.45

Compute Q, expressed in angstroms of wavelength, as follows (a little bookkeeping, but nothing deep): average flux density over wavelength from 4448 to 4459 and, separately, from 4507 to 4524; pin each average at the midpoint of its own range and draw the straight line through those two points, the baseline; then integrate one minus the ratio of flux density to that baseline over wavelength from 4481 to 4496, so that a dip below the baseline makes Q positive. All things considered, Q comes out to -1.0 angstroms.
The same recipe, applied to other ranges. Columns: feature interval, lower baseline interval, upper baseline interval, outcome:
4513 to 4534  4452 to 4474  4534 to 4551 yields 1.7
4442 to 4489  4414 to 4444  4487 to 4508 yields 1.0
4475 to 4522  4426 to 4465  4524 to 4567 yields -2.6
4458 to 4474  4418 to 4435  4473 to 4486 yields 1.2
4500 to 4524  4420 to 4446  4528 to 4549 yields -1.1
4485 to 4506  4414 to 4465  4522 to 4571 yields -1.7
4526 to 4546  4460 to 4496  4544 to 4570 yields 0.2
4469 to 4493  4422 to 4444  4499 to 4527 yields -0.8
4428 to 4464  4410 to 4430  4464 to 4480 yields 0.2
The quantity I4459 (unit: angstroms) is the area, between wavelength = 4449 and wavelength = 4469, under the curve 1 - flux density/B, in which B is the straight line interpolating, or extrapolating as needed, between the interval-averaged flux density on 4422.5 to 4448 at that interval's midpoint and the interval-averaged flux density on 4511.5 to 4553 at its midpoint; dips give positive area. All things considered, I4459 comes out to 1.4 angstroms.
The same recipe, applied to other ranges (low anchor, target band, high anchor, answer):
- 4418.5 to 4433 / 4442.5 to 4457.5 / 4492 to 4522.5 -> -0.5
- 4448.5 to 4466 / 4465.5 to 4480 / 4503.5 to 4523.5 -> -1.4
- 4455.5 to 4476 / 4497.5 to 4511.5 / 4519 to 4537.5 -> -2.1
